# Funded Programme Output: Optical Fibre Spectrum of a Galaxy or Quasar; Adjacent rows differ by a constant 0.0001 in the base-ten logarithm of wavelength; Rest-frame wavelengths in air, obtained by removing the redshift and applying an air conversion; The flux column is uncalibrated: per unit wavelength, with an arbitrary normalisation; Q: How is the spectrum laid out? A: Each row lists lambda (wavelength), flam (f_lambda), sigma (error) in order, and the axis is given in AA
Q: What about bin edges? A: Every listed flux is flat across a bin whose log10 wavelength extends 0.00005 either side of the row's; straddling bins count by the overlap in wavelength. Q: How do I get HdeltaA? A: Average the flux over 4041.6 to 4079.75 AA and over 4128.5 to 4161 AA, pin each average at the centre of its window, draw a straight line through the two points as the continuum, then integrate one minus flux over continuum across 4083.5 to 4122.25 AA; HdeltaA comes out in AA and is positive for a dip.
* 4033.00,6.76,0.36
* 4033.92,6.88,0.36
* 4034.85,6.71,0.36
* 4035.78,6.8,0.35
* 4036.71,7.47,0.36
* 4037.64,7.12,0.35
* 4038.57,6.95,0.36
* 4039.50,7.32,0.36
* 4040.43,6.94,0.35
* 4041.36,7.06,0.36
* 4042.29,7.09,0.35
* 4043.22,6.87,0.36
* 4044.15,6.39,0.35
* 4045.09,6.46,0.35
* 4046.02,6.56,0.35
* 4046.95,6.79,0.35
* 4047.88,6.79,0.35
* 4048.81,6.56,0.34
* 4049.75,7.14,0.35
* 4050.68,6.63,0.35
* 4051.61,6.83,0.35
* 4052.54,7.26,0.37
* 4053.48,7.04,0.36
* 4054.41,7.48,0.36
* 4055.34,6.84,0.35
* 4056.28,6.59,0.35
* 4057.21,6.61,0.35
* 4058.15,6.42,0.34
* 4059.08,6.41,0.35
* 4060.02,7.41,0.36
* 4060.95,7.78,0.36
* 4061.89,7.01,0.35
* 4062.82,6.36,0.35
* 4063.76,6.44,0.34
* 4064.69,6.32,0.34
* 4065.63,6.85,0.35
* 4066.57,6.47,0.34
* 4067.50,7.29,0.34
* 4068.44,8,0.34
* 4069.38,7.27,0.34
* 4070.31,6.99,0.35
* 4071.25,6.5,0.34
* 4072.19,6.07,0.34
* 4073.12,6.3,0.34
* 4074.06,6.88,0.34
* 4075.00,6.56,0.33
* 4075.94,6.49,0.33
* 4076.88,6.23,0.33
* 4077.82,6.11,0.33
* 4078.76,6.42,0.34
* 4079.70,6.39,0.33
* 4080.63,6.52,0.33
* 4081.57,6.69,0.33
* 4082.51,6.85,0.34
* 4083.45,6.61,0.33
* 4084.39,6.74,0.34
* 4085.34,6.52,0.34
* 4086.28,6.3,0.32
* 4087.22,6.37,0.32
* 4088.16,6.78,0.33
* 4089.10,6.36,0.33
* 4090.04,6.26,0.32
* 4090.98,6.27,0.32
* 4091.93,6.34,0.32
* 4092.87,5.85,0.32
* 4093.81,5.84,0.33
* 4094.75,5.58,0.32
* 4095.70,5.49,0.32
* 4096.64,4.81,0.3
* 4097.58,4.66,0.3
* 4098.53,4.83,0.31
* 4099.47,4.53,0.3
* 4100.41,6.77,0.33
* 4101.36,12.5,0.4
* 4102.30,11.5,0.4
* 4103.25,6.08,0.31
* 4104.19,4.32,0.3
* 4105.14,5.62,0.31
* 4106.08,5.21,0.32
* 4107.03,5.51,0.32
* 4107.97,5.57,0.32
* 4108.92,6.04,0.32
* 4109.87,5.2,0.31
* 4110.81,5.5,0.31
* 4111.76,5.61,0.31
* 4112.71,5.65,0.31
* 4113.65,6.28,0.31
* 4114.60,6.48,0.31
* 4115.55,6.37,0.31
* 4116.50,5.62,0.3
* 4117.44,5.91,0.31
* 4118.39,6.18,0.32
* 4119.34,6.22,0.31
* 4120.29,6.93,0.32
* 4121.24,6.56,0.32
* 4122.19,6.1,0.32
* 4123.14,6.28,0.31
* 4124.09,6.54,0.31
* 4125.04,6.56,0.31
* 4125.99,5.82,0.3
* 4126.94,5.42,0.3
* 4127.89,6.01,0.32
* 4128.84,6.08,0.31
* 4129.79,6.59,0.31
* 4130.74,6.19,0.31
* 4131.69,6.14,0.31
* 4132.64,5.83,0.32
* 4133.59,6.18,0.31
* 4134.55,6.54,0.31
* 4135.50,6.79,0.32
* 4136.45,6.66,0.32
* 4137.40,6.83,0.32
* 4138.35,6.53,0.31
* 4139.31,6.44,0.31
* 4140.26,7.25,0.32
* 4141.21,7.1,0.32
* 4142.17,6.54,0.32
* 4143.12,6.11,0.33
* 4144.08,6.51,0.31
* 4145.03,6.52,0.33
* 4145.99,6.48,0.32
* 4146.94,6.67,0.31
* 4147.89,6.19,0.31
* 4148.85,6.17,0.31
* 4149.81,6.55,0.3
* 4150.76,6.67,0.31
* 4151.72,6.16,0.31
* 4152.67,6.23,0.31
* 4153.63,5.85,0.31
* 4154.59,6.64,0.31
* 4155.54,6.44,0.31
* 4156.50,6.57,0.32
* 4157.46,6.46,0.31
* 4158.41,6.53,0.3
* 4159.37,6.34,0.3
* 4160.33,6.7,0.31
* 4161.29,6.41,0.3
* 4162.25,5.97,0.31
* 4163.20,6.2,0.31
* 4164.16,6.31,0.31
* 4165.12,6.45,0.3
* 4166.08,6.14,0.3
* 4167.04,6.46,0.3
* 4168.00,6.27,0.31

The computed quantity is 2.5 AA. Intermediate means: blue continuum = 6.76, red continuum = 6.46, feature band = 6.18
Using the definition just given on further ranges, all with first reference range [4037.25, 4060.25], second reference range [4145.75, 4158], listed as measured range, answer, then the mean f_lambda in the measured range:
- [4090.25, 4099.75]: 1.7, 5.46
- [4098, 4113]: 0.7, 6.28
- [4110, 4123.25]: 0.9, 6.09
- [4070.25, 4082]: 0.5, 6.46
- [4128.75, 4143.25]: -0.1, 6.51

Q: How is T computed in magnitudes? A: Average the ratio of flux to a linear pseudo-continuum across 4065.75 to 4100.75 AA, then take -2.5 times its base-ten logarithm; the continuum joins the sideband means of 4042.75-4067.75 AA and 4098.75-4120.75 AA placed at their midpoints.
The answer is 0.04 mag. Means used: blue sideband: 6.8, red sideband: 6.31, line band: 6.3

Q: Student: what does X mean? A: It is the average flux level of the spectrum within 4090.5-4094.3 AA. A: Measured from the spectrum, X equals 6.08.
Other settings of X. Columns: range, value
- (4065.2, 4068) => 6.88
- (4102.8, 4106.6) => 5.31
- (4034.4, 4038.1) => 7.02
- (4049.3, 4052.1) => 6.89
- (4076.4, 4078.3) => 6.16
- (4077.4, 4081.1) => 6.38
